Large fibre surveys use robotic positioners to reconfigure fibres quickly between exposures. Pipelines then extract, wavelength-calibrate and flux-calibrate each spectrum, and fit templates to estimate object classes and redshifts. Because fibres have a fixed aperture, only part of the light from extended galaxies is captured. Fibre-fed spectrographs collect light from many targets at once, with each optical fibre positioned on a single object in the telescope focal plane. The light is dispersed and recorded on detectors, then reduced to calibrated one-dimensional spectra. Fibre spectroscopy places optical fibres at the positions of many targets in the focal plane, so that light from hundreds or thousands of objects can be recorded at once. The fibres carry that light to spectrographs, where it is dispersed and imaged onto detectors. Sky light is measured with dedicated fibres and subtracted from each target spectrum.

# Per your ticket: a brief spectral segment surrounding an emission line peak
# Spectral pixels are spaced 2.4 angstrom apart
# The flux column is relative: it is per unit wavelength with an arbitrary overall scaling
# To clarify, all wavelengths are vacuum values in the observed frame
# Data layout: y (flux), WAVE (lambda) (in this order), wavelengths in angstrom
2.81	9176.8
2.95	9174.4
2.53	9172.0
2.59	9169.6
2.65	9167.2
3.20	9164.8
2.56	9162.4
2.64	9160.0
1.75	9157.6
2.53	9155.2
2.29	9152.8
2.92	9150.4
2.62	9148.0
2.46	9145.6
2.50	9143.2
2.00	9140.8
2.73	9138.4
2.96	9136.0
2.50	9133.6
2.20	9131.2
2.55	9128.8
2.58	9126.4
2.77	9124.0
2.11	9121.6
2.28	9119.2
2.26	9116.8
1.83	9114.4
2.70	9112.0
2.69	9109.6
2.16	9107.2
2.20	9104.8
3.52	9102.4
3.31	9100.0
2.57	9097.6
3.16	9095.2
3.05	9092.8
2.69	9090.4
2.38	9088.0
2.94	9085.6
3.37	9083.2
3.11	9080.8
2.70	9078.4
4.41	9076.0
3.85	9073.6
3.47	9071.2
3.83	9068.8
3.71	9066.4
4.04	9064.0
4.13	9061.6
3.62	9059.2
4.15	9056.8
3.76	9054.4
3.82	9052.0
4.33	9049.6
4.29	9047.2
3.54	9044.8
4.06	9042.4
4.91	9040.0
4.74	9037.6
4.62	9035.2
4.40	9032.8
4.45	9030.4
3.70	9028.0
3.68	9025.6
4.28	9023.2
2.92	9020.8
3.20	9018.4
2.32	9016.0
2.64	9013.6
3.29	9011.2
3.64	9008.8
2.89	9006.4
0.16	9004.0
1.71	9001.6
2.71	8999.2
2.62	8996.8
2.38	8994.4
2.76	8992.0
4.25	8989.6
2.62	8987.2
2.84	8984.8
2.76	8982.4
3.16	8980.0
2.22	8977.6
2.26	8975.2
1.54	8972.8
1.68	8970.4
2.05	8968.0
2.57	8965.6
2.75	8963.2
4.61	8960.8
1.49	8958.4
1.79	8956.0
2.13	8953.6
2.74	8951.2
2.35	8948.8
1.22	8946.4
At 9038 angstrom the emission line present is Mg II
